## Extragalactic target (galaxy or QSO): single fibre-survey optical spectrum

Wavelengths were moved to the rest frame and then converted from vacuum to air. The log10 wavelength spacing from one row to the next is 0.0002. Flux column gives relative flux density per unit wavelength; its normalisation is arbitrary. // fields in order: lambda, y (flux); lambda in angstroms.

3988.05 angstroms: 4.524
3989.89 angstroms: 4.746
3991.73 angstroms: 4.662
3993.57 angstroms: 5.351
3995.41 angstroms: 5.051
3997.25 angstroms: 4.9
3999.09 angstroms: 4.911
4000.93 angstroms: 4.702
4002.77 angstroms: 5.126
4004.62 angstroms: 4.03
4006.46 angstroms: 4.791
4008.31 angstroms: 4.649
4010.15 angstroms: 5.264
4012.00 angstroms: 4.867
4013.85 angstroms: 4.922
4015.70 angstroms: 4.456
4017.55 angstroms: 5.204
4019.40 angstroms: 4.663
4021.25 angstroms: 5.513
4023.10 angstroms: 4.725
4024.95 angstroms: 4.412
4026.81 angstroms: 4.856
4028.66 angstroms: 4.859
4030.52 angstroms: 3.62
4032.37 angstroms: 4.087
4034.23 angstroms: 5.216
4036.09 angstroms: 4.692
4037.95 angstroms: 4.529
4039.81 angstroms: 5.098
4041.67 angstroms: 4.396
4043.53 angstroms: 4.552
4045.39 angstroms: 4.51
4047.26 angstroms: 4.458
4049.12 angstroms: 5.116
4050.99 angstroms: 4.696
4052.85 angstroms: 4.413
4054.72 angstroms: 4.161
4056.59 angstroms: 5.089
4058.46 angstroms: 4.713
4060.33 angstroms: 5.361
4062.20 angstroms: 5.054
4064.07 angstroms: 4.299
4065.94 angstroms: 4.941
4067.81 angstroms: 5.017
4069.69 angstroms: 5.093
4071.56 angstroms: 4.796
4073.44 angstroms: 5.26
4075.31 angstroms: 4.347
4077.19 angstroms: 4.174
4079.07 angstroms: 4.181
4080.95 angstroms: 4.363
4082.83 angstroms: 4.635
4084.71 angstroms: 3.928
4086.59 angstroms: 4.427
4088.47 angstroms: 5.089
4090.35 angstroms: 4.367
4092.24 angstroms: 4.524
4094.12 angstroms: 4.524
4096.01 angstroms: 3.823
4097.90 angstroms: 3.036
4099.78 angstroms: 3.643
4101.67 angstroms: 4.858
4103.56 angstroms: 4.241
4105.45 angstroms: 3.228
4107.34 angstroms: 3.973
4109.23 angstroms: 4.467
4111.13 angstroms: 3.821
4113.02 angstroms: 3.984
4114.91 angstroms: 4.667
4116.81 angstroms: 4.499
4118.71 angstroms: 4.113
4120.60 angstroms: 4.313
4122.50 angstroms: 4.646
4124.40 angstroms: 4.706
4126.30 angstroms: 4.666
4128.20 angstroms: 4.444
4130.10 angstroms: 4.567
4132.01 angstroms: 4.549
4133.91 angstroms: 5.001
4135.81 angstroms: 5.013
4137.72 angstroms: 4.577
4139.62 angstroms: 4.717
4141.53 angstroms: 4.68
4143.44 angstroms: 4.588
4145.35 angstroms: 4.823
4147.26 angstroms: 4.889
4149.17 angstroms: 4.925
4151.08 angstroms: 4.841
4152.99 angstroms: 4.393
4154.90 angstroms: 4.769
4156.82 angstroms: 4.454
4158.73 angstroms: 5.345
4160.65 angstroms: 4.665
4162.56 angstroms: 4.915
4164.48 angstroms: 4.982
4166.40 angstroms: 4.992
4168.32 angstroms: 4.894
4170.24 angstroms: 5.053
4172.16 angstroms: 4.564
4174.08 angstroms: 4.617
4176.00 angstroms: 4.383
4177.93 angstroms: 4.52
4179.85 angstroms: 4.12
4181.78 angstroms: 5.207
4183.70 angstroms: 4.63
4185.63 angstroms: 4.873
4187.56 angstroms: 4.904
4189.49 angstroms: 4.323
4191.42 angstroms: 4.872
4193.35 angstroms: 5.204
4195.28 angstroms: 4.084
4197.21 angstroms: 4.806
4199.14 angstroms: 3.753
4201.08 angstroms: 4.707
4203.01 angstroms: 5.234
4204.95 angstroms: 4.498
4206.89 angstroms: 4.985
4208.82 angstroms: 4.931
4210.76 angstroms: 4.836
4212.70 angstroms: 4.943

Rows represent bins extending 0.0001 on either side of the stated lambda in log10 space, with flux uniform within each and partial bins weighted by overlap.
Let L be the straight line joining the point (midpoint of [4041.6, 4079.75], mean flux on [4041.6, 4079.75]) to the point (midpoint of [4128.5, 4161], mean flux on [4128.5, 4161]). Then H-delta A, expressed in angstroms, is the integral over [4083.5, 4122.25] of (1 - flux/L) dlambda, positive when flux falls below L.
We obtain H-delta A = 4.4 angstroms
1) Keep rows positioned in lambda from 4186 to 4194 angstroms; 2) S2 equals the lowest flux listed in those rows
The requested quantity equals 4.323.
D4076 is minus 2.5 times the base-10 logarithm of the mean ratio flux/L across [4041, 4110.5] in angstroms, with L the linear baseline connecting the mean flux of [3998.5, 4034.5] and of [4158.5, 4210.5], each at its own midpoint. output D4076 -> 0.06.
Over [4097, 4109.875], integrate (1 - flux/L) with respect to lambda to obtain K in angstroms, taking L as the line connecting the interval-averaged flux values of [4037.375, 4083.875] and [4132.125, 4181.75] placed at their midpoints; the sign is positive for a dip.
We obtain 2.20 angstroms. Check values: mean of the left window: 4.69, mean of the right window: 4.75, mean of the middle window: 3.91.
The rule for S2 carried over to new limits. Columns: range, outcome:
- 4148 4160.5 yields 4.393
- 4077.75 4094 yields 3.928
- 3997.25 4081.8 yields 3.62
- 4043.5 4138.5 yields 3.036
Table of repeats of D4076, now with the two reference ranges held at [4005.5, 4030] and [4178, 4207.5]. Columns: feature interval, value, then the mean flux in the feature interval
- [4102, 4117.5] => 0.151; 4.13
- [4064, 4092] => 0.042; 4.6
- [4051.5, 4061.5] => 0.011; 4.75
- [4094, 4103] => 0.206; 3.94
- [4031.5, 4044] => 0.037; 4.66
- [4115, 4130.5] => 0.056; 4.5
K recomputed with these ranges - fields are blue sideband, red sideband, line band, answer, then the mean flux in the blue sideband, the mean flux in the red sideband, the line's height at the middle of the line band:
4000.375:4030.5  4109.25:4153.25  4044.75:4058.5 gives 0.22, 4.78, 4.58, 4.72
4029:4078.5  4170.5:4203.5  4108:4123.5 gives 1.16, 4.68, 4.64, 4.66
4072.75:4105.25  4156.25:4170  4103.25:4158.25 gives 1.55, 4.29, 4.91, 4.64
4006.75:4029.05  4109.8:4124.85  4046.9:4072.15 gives -0.91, 4.86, 4.33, 4.64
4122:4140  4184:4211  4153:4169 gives -0.51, 4.69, 4.71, 4.7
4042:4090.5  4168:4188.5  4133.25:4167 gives -0.84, 4.66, 4.7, 4.69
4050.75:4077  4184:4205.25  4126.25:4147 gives 0.08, 4.79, 4.66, 4.72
